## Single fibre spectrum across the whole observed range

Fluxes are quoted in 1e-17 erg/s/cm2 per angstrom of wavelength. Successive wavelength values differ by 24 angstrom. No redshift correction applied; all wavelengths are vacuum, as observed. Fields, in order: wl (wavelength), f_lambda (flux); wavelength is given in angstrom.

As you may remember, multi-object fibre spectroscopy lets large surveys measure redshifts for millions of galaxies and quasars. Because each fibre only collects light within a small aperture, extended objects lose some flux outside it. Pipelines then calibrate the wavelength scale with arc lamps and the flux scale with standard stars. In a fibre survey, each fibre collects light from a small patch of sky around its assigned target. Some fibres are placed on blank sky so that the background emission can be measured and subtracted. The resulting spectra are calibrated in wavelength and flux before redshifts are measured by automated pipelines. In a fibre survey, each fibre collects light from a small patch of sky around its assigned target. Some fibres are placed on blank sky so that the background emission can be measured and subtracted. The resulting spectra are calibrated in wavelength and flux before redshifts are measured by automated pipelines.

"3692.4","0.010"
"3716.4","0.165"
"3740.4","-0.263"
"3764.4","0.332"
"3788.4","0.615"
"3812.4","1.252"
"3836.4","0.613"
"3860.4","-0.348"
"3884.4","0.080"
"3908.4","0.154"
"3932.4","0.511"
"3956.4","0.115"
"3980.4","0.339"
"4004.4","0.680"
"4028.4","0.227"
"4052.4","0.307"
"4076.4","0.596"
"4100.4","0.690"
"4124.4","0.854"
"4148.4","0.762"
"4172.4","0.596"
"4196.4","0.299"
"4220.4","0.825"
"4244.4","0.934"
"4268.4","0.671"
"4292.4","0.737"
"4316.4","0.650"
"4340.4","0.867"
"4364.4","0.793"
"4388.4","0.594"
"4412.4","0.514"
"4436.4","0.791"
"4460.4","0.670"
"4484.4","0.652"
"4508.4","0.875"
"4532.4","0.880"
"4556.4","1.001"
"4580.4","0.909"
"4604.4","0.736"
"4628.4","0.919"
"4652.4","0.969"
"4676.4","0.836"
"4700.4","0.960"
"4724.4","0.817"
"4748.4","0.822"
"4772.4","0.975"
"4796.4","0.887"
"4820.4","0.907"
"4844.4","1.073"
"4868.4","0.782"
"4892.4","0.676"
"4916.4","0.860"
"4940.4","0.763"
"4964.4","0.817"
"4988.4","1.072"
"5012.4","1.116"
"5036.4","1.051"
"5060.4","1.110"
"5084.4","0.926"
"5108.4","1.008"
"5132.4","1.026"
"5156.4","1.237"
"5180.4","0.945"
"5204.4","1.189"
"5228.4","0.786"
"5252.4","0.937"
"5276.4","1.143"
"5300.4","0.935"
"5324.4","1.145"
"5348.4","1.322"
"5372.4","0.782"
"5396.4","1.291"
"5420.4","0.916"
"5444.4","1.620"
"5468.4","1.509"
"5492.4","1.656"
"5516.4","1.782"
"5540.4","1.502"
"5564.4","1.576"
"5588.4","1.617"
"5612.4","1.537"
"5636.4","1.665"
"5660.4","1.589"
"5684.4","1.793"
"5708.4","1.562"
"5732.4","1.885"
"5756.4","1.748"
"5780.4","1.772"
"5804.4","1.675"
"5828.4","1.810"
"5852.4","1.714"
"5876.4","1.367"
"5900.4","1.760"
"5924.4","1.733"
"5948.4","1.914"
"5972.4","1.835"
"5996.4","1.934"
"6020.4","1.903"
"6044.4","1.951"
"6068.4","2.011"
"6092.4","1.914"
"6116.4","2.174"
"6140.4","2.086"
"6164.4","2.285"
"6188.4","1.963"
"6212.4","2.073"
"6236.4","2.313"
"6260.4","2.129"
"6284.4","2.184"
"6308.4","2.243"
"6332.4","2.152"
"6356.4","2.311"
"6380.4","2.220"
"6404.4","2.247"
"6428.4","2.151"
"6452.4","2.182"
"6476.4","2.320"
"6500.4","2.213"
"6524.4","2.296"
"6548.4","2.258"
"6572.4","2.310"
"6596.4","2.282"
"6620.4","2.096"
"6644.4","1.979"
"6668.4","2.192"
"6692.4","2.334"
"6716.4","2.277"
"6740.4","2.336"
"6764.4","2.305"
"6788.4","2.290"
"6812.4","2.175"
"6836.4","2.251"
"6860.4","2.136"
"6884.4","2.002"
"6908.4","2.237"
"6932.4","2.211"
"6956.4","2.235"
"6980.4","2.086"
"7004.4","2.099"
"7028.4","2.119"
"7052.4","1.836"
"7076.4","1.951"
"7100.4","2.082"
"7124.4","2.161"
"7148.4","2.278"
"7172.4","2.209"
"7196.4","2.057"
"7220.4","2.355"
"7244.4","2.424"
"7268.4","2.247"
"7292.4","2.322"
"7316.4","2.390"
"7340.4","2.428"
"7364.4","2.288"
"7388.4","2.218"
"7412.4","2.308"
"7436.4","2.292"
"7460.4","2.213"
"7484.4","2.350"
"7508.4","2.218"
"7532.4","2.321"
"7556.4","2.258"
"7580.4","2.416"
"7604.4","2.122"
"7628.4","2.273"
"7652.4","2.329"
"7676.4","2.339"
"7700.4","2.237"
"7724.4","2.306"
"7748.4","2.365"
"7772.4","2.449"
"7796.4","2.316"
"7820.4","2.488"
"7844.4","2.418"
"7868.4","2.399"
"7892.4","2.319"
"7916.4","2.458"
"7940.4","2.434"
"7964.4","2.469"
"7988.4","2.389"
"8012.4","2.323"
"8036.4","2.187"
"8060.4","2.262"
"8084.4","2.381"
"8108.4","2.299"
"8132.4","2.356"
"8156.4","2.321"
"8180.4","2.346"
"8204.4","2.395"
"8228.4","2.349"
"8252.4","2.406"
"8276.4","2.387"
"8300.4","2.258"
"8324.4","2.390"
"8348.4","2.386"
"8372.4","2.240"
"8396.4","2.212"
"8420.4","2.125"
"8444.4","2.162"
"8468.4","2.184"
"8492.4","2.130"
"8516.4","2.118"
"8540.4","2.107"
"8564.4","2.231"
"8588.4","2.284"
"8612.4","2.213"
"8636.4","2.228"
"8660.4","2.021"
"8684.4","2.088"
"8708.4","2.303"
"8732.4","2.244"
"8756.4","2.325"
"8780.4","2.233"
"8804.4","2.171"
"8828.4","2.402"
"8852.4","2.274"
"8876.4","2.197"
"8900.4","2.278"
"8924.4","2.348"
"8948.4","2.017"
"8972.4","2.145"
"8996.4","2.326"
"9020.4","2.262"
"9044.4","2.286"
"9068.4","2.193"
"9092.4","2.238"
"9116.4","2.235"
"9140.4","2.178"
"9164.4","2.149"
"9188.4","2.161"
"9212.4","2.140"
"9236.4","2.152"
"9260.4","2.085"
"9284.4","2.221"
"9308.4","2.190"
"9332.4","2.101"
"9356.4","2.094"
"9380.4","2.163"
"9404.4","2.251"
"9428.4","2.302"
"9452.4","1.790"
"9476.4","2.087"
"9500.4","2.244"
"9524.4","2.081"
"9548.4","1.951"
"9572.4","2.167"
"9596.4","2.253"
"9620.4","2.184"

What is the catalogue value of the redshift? 0.36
